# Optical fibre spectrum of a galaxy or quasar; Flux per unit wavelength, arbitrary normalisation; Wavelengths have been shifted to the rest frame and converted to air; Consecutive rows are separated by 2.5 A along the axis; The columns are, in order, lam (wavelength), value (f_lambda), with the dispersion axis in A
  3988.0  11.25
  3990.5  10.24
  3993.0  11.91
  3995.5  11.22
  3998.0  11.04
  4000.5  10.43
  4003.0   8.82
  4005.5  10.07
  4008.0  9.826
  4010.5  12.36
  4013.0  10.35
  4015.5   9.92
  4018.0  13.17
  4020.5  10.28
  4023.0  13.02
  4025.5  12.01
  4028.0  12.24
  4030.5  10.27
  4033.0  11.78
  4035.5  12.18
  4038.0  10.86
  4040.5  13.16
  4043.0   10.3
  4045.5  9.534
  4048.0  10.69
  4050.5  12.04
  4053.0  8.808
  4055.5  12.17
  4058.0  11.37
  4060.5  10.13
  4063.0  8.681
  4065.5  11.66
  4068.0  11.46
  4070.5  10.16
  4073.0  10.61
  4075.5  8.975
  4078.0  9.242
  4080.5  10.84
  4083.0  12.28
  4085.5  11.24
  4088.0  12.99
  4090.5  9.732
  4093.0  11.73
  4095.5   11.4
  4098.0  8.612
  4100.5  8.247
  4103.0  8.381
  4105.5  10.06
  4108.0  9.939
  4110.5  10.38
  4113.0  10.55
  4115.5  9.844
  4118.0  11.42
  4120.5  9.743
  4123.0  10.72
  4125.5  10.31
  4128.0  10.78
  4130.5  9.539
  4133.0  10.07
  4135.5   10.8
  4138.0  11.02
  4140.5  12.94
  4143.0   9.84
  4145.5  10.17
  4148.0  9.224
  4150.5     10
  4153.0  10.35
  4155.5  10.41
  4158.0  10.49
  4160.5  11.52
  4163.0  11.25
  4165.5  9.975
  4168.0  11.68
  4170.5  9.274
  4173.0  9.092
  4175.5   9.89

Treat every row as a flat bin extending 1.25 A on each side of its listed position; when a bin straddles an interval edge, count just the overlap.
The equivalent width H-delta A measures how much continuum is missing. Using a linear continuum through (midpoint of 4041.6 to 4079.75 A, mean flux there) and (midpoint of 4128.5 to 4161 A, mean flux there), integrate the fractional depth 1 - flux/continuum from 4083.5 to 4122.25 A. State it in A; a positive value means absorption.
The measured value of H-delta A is 0.4 A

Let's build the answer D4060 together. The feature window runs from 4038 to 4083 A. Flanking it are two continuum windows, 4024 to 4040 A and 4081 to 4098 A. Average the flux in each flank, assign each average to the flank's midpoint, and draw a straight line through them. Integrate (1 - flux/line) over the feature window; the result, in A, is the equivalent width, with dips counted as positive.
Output 3.34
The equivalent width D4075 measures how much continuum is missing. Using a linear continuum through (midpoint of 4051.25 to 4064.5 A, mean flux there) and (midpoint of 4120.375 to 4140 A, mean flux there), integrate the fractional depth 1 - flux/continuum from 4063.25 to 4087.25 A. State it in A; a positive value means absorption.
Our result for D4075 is -0.7 A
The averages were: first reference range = 10.3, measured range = 10.7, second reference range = 10.5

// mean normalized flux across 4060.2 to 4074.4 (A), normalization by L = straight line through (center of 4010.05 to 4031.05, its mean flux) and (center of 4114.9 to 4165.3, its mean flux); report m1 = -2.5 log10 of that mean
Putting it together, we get 0.07 mag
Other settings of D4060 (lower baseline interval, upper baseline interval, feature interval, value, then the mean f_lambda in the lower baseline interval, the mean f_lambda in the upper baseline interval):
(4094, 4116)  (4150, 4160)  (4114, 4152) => -1.17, 9.73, 10.4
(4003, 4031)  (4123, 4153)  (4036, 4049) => 0.01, 11.1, 10.4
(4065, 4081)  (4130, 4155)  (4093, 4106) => 1.06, 10.3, 10.4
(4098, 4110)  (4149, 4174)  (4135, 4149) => -0.99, 9.18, 10.4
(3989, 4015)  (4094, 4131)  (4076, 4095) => -1.71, 10.6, 10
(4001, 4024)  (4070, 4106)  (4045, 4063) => -0.07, 10.8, 10.3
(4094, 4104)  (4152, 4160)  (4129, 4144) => -0.93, 9.24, 10.5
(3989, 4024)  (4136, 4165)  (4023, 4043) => -1.70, 10.9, 10.6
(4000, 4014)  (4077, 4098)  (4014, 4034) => -2.12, 10.3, 11.1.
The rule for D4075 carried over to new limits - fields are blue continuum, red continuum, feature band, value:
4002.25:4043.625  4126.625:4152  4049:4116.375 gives 2.5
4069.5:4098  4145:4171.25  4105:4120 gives 0.4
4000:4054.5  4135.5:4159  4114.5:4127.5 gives 0.2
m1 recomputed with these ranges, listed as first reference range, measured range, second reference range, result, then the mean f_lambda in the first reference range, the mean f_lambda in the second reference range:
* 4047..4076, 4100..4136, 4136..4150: 0.06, 10.6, 10.6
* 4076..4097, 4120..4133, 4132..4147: 0.06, 11.1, 10.8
